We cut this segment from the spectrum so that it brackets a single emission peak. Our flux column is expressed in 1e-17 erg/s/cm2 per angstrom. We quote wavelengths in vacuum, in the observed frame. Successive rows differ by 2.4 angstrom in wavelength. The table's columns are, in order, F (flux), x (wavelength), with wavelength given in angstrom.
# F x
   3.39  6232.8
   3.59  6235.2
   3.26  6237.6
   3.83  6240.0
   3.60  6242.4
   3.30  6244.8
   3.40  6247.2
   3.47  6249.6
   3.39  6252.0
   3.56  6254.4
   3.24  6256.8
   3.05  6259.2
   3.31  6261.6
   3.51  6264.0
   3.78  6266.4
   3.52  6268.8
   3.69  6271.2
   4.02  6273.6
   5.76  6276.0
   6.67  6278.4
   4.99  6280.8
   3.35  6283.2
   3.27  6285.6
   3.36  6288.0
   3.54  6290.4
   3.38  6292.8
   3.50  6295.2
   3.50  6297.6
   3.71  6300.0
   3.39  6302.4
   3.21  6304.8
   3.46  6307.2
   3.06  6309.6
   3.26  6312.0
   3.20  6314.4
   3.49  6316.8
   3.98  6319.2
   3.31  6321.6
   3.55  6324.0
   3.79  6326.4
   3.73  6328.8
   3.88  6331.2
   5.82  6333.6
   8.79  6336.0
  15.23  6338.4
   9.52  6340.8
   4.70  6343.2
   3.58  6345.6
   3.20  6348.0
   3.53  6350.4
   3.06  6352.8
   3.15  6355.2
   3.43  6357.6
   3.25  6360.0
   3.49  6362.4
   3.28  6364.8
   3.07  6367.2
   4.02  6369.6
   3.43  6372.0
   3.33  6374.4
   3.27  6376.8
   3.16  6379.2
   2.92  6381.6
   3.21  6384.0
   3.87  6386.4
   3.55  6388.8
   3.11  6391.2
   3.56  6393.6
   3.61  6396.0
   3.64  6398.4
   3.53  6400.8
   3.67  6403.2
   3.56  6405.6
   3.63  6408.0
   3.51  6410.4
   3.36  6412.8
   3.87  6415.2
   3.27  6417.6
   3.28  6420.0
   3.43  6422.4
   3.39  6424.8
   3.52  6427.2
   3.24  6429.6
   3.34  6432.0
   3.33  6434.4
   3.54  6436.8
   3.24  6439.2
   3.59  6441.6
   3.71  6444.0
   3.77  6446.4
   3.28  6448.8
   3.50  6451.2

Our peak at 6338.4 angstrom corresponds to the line [O III] 5007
